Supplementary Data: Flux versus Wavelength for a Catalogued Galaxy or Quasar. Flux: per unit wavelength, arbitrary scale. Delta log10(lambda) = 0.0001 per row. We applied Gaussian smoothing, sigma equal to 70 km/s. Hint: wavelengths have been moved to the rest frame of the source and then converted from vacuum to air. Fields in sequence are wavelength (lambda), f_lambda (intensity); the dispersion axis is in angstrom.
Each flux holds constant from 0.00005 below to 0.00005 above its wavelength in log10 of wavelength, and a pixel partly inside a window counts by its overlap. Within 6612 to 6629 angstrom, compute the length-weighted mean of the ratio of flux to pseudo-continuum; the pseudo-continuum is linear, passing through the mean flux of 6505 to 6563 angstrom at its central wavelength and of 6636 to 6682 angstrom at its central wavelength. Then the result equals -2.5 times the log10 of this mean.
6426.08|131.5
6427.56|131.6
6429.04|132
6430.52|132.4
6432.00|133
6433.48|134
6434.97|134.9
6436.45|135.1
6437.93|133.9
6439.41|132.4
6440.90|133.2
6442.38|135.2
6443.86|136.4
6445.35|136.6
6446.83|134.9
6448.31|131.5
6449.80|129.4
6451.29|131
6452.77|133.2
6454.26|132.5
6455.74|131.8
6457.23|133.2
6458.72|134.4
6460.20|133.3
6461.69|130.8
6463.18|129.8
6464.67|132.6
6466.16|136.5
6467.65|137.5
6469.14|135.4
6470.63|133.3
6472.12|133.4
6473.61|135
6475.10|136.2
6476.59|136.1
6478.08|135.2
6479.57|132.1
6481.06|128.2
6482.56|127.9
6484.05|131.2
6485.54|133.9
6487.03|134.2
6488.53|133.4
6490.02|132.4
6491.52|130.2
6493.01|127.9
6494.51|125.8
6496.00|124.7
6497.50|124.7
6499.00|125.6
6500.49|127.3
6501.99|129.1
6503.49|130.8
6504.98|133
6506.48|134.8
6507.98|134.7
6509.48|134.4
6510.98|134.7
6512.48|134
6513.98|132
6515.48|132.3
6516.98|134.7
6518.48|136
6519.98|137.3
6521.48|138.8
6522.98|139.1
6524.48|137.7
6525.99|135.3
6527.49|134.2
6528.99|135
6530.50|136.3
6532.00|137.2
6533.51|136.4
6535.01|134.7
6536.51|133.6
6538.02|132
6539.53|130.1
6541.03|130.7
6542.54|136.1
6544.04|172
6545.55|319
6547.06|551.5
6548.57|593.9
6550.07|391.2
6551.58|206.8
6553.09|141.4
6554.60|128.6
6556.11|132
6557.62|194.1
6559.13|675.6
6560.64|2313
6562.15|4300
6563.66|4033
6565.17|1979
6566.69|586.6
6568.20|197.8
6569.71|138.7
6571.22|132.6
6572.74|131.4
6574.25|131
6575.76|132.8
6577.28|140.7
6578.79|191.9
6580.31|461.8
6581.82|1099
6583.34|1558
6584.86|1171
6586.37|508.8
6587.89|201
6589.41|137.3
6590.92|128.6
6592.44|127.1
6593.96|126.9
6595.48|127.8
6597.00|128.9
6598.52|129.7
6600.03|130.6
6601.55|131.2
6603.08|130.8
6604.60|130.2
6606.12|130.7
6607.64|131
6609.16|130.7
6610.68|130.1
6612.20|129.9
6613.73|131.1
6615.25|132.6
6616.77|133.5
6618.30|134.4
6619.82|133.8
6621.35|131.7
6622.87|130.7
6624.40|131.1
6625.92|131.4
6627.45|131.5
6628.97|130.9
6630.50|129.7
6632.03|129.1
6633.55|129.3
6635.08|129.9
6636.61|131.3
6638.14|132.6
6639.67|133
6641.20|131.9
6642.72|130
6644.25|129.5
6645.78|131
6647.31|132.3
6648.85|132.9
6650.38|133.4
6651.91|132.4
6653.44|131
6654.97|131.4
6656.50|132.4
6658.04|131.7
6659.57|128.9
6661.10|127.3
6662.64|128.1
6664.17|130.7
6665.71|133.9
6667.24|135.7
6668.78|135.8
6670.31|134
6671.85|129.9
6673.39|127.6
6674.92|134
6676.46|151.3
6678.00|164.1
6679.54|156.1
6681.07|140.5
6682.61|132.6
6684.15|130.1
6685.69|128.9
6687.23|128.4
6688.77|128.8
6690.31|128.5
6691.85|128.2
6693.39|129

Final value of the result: 0.47 mag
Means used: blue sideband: 359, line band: 132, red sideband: 135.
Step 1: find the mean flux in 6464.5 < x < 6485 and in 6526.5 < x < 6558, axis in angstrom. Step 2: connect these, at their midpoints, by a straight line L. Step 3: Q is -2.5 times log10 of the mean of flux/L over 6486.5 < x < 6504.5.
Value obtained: 0.20 mag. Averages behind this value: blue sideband 134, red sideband 205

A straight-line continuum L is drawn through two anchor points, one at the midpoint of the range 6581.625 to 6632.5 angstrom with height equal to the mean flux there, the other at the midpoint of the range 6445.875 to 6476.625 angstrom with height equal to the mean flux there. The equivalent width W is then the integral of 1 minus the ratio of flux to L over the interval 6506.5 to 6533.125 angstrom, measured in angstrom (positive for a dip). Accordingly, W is 5.93 angstrom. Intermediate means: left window 133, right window 236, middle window 135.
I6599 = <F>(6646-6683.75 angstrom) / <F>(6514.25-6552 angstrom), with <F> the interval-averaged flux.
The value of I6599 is 0.71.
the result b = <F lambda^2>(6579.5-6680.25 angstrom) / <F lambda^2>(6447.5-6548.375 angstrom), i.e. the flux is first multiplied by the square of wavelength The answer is 1.40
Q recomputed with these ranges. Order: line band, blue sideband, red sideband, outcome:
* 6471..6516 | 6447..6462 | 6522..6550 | 0.24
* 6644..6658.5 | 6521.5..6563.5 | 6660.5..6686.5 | 0.43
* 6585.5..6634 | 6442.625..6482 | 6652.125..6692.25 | -0.10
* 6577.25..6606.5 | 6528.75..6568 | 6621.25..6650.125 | 0.25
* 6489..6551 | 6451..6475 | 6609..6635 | -0.25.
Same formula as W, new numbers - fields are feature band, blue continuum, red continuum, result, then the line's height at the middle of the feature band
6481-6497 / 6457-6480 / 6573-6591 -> 5.5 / 199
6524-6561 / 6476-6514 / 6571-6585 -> 8.4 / 343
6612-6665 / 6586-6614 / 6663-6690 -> 4.3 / 143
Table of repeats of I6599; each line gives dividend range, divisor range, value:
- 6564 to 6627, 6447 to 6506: 2.41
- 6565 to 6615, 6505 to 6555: 1.75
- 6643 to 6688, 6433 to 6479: 1.00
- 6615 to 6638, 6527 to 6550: 0.61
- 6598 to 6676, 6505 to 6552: 0.73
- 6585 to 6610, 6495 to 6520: 1.39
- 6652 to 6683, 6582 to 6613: 0.47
